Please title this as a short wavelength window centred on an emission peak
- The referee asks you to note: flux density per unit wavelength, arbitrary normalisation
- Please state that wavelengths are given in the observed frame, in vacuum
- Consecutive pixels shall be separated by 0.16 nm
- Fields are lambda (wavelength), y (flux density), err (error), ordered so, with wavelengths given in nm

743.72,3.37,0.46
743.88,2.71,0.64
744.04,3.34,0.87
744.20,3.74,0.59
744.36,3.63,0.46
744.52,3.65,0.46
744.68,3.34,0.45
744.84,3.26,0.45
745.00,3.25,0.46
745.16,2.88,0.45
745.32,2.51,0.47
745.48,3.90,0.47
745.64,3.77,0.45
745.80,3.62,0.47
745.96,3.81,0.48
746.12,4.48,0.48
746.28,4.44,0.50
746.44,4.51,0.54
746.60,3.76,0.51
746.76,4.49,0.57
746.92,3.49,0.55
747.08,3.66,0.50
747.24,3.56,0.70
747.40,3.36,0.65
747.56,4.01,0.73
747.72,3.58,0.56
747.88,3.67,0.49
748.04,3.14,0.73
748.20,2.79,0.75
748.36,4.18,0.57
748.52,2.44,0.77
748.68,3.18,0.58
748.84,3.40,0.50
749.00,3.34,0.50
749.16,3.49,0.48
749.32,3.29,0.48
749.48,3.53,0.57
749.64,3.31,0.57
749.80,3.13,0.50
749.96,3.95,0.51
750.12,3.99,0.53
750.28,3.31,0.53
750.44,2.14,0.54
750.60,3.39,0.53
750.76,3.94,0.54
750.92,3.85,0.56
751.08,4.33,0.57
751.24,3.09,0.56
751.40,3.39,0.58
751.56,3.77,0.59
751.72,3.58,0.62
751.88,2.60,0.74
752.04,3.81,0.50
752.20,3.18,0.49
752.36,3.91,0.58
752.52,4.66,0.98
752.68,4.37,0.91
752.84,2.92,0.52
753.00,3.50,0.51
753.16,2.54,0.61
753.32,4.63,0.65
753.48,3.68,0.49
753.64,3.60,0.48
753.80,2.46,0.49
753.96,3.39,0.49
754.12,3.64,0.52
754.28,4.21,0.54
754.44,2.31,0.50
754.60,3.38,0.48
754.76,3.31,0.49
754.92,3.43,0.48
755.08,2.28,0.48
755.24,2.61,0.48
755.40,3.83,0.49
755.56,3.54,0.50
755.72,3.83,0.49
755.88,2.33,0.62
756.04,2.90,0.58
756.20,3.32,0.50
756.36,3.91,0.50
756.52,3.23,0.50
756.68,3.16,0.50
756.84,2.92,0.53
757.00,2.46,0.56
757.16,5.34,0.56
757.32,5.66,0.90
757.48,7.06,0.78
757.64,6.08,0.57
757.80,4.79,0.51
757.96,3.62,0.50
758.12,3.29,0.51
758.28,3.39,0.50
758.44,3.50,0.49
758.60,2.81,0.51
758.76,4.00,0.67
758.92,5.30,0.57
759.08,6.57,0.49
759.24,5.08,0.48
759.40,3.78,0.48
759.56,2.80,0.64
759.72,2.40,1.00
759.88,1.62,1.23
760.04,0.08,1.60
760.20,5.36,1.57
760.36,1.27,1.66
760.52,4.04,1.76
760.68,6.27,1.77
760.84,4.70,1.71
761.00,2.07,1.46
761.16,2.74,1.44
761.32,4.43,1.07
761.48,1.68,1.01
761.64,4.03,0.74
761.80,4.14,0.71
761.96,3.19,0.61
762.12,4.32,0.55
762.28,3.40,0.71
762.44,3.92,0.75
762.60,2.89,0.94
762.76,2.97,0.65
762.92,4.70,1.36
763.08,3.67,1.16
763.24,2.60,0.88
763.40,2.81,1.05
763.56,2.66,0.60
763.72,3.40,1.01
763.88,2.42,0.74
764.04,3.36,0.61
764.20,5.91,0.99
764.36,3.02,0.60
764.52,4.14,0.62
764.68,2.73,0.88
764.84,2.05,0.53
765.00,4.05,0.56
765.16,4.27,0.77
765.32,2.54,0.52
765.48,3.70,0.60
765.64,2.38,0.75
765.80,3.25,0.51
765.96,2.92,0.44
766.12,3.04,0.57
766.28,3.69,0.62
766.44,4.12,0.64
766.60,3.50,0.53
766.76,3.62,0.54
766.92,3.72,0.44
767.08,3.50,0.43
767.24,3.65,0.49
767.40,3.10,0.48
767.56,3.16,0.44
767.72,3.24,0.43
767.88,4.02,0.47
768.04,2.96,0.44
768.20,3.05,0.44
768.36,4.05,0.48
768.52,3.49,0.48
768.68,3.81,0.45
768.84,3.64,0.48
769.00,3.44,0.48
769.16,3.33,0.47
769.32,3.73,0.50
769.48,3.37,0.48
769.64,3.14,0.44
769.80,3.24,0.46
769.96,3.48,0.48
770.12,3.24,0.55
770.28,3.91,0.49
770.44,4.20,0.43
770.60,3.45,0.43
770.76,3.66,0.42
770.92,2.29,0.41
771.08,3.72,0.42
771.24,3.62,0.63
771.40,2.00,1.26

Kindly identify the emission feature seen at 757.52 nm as [S II]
